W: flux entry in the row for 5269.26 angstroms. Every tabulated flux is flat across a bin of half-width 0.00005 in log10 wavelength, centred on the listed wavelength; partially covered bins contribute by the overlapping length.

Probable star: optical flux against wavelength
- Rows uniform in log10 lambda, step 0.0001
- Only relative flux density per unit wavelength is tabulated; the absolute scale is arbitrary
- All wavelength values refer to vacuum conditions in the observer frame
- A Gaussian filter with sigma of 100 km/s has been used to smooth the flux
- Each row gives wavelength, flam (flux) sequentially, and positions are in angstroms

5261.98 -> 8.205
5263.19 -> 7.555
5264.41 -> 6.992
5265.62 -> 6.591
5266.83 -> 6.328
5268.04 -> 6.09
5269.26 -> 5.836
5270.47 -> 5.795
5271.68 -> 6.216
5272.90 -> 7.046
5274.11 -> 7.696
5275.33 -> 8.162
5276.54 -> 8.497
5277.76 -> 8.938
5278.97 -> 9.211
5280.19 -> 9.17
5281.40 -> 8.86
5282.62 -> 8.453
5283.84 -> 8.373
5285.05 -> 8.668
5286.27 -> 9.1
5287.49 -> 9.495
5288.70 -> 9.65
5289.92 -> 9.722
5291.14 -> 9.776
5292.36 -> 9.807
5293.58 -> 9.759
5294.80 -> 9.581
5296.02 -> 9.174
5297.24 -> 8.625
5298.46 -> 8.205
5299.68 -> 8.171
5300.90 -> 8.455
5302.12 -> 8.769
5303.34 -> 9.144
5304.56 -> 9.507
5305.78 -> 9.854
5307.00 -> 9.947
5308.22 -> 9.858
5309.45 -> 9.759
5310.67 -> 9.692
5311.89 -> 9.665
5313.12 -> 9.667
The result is 5.836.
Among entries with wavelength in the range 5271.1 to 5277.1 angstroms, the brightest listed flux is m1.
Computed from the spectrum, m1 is 8.497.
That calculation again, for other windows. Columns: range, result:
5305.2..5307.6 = 9.947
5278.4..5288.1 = 9.495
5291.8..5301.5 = 9.807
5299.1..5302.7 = 8.769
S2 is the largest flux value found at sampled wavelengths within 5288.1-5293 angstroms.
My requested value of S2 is 9.807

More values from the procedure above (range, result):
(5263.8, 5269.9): 6.992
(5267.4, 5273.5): 7.046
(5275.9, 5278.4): 8.938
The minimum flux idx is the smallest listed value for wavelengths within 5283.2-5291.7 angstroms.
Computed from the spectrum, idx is 8.373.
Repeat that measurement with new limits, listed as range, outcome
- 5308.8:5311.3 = 9.692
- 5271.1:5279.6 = 6.216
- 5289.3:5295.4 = 9.581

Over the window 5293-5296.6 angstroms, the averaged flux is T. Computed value 9.5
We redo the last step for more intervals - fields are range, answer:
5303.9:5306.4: 9.69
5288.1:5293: 9.73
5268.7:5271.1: 5.84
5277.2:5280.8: 9.13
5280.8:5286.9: 8.68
